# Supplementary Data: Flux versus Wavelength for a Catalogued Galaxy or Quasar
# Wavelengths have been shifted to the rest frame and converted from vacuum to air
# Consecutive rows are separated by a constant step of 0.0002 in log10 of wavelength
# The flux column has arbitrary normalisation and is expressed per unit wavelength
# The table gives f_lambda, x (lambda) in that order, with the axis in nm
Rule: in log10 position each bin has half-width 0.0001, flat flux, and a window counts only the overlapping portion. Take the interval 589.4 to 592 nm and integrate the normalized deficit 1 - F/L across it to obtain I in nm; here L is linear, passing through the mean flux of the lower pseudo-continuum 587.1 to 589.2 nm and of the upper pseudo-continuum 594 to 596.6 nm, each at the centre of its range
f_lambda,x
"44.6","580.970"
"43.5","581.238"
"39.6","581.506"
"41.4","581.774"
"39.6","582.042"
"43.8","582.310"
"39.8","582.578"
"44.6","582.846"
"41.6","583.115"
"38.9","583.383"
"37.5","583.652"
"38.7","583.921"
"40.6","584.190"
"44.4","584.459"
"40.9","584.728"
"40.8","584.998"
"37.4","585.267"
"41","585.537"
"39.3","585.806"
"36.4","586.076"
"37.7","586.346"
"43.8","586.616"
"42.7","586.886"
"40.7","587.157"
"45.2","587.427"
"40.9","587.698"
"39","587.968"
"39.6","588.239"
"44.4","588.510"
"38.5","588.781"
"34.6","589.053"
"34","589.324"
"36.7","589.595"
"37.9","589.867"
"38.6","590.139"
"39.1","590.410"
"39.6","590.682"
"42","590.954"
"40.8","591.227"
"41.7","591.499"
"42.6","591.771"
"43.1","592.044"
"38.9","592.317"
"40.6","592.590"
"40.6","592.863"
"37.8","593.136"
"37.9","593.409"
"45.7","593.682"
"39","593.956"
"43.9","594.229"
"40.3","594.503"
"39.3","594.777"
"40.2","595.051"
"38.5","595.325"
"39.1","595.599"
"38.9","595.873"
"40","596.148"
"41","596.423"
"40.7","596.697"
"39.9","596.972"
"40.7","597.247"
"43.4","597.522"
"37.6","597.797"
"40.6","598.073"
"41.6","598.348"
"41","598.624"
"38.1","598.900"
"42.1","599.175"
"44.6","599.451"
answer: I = 0.02 nm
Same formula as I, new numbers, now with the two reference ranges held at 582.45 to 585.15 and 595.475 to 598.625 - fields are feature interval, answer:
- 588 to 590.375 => 0.14 nm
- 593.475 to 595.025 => -0.04 nm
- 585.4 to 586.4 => 0.05 nm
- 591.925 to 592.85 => -0.01 nm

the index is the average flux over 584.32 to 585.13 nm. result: 42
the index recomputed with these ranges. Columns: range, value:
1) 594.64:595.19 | 39.7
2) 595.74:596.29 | 39.4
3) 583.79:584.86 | 41.2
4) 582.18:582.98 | 42.8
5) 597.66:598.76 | 40.2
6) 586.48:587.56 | 43.1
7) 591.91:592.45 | 41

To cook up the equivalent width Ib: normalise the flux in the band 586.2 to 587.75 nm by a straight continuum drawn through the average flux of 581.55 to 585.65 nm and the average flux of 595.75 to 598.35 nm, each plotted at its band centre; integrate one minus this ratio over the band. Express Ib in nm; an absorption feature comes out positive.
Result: -0.05 nm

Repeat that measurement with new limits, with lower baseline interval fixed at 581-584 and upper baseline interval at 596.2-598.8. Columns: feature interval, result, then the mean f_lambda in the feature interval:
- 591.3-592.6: -0.02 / 41.4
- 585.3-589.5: 0.11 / 39.8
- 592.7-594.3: 0.00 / 40.7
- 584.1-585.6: 0.00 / 40.8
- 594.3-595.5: 0.03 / 39.8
